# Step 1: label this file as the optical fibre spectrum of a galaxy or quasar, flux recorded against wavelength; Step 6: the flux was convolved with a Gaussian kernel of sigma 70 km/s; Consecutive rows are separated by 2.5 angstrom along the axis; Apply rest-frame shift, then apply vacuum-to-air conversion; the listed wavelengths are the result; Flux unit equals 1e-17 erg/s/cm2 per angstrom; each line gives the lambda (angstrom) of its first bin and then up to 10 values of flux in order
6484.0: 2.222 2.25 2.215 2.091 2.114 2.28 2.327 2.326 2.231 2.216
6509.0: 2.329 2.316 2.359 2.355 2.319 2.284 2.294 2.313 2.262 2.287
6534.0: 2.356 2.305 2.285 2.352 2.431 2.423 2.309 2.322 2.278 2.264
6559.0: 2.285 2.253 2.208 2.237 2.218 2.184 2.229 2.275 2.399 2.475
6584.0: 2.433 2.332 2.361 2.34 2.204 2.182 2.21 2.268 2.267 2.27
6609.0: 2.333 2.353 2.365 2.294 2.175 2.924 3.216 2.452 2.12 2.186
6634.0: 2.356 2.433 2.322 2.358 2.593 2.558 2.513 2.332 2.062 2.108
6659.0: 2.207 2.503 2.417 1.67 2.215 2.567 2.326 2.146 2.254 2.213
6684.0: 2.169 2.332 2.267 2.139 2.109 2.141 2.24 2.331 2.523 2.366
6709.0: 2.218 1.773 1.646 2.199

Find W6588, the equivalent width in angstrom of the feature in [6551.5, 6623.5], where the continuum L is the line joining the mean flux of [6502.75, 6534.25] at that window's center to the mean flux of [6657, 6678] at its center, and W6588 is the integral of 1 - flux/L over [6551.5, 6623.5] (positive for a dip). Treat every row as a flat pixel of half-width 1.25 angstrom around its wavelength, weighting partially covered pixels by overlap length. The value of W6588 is -1.3 angstrom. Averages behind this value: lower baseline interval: 2.3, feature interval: 2.32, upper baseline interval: 2.25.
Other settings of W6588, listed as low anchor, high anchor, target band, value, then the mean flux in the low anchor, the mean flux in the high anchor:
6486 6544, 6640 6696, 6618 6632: -1.6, 2.28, 2.27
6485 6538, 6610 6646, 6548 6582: 1.1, 2.28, 2.44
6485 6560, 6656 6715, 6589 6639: -2.7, 2.29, 2.21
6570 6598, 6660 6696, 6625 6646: -0.9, 2.31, 2.24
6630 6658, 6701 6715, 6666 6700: 0.2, 2.34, 2.14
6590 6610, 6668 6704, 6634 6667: -1.1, 2.26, 2.26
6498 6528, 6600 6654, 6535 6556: 0.0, 2.31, 2.4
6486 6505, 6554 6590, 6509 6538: -0.8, 2.23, 2.3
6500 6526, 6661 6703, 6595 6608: 0.2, 2.3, 2.23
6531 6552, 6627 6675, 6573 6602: 0.2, 2.34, 2.31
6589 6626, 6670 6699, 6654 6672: 0.5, 2.39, 2.24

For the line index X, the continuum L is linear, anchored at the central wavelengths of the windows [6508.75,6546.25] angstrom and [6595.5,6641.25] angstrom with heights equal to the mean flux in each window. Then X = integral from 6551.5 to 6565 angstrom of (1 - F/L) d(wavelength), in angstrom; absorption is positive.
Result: 0.4 angstrom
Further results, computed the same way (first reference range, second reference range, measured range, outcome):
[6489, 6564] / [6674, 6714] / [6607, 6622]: -0.9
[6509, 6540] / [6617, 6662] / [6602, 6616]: 0.4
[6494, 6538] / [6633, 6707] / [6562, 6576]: 0.5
